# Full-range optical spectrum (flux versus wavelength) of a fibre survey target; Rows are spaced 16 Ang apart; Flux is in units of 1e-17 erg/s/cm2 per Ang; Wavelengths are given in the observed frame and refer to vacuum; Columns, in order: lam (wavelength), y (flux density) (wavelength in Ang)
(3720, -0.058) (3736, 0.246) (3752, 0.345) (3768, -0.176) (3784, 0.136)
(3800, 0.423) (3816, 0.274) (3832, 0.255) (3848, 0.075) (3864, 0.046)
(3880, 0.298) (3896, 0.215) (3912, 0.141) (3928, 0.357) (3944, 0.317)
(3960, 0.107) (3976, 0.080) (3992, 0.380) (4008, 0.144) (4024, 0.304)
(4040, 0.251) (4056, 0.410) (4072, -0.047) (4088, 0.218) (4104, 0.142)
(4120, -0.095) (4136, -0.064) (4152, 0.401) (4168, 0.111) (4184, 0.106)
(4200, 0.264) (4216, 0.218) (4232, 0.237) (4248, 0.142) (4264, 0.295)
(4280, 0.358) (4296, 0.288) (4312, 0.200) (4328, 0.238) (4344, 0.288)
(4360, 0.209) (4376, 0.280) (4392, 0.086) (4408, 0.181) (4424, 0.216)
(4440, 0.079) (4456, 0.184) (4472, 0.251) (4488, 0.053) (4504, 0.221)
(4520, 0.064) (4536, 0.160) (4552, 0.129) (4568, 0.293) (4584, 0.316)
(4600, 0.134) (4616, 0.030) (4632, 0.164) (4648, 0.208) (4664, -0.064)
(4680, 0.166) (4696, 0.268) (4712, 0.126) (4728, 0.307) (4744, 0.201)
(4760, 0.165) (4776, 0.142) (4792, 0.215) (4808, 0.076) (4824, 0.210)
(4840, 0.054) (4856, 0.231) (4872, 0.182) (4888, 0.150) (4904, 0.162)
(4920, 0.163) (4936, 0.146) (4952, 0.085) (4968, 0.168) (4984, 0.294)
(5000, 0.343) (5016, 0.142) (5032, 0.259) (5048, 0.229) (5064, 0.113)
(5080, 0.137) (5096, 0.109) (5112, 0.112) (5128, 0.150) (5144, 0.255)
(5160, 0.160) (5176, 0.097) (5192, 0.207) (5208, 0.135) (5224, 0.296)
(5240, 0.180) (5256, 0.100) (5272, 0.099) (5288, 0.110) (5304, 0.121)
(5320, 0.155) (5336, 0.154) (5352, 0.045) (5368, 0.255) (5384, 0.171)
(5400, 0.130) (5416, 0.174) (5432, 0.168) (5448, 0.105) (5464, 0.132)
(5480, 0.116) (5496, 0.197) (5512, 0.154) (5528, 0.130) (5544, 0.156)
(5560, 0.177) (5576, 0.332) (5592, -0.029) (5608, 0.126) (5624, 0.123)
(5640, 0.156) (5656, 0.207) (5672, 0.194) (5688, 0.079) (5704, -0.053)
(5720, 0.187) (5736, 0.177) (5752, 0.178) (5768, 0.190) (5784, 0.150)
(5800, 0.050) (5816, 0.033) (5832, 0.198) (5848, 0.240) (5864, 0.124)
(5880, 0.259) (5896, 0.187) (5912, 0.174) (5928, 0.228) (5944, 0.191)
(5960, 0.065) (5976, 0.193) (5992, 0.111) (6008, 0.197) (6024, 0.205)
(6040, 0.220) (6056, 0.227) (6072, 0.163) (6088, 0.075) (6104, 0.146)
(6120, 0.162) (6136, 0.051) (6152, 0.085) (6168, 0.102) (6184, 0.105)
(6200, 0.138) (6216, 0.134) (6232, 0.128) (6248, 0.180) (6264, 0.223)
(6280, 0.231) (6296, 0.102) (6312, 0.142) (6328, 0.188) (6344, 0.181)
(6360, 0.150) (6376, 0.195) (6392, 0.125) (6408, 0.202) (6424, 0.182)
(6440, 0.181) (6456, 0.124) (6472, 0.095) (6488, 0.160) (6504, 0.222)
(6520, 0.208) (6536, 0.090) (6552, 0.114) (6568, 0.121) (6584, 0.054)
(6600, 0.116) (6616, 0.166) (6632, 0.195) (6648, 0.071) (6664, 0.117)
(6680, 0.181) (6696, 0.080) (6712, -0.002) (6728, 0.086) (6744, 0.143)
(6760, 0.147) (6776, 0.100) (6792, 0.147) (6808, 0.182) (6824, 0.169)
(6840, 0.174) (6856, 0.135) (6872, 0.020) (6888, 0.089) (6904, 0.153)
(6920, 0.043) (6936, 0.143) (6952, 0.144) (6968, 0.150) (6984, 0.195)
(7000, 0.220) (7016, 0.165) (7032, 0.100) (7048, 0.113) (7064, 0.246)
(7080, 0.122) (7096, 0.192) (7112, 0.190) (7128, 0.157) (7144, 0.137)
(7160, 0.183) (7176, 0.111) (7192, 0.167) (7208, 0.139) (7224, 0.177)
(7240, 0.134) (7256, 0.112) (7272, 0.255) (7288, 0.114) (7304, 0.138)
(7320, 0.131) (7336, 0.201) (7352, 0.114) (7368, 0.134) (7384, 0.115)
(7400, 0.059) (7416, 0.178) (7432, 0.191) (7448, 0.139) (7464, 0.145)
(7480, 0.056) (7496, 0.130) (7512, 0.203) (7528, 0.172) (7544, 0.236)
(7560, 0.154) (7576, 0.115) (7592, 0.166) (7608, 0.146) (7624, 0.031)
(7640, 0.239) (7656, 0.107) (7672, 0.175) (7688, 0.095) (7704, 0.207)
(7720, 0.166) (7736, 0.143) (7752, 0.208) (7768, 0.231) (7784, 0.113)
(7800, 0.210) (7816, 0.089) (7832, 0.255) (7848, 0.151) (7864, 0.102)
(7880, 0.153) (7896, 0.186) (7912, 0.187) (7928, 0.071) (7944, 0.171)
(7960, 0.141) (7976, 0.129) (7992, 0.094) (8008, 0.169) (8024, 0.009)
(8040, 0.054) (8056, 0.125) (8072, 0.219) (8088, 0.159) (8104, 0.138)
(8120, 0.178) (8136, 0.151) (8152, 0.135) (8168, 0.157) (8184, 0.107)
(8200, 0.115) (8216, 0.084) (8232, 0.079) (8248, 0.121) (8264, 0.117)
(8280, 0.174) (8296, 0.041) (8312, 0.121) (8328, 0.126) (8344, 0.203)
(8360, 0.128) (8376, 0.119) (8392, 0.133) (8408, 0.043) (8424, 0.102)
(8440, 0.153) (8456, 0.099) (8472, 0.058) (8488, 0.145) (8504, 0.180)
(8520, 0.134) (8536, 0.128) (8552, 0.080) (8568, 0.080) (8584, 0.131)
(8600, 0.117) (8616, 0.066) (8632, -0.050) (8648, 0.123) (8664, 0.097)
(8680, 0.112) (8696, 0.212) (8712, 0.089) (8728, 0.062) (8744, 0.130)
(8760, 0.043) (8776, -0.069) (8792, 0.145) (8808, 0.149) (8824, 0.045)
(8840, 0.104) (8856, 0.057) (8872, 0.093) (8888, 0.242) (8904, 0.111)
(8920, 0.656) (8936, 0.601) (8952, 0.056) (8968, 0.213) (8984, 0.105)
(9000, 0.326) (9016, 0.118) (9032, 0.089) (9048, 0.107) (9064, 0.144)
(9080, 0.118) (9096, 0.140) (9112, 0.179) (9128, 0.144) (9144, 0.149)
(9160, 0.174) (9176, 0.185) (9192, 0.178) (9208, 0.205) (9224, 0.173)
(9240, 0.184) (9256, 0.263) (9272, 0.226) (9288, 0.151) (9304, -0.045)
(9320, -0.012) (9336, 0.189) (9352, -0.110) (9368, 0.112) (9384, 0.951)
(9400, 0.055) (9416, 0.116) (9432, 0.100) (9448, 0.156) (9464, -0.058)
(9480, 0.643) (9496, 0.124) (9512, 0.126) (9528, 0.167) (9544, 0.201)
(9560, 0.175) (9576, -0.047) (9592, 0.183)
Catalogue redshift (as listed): 1.394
